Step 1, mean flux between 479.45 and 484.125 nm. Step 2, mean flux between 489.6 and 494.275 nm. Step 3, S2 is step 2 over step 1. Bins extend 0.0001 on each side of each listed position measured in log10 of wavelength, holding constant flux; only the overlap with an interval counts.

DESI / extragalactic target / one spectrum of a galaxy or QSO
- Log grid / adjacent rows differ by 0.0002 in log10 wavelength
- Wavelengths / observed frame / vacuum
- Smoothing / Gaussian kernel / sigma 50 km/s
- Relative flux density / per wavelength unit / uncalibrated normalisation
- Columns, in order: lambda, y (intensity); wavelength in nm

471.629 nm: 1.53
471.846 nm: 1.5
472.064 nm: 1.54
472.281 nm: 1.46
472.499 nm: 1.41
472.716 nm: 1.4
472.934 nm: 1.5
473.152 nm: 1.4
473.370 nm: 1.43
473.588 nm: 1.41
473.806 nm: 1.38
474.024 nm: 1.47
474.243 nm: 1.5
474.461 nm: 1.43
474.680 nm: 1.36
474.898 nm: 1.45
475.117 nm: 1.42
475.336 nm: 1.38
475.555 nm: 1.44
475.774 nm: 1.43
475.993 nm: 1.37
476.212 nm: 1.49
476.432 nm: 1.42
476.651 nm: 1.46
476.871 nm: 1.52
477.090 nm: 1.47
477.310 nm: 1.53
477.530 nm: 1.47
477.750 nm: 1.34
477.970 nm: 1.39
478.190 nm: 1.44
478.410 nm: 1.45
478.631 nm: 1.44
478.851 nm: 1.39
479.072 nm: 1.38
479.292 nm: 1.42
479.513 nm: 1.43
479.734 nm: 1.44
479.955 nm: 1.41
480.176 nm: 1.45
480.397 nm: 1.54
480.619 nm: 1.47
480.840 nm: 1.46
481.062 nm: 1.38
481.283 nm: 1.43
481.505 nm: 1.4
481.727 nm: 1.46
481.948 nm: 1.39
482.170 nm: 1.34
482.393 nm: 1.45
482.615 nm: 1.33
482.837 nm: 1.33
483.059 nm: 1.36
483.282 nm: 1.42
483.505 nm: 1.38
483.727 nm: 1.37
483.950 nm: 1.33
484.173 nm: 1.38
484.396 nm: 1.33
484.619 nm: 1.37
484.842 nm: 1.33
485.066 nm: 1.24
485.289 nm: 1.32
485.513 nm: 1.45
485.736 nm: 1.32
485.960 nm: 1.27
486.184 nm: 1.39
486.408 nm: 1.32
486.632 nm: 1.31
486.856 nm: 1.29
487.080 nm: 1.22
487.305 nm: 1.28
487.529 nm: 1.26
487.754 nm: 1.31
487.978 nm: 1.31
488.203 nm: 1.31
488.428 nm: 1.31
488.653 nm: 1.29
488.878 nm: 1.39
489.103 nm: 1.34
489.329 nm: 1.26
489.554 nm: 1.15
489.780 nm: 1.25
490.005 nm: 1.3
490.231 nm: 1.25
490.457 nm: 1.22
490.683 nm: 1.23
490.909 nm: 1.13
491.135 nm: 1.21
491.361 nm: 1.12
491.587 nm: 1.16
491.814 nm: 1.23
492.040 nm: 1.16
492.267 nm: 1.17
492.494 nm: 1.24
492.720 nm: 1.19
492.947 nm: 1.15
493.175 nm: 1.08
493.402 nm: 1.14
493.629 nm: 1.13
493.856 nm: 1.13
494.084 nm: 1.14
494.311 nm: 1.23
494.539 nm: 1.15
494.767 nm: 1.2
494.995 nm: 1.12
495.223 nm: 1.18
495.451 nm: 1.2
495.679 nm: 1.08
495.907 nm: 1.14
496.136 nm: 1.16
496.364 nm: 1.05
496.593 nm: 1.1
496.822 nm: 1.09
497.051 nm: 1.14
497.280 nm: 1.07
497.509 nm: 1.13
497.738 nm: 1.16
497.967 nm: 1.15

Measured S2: 0.8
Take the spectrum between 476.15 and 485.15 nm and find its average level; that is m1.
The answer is 1.41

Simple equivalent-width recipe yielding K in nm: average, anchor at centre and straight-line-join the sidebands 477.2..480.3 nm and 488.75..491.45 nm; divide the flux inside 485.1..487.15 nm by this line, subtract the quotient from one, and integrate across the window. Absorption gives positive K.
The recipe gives -0.02 nm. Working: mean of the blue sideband 1.43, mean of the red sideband 1.24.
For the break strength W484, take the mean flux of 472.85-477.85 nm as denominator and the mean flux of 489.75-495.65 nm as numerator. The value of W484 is 0.82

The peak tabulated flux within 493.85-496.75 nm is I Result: 1.23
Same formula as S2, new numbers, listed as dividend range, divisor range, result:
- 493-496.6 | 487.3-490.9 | 0.90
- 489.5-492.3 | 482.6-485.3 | 0.89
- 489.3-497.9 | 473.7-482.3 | 0.81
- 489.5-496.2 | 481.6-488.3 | 0.88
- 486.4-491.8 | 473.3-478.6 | 0.88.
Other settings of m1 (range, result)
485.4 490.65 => 1.29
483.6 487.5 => 1.32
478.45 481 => 1.44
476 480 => 1.44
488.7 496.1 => 1.19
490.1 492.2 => 1.19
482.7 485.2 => 1.35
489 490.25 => 1.26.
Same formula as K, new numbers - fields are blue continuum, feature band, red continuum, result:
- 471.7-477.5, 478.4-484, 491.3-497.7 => -0.26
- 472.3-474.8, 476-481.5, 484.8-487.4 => -0.24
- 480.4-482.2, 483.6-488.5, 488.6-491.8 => 0.02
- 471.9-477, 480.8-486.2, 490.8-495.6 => -0.25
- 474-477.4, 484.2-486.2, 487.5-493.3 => -0.04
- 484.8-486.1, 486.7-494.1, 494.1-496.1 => 0.10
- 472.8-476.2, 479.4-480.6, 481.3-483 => -0.05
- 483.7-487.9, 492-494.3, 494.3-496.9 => 0.05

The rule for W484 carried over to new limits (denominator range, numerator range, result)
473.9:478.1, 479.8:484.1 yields 0.98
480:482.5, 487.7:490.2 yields 0.90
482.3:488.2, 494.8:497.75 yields 0.84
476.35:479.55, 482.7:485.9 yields 0.94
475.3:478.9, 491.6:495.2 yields 0.81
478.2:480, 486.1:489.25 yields 0.92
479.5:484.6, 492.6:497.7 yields 0.81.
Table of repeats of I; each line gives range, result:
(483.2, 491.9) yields 1.45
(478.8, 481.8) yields 1.54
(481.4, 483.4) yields 1.46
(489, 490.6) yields 1.34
